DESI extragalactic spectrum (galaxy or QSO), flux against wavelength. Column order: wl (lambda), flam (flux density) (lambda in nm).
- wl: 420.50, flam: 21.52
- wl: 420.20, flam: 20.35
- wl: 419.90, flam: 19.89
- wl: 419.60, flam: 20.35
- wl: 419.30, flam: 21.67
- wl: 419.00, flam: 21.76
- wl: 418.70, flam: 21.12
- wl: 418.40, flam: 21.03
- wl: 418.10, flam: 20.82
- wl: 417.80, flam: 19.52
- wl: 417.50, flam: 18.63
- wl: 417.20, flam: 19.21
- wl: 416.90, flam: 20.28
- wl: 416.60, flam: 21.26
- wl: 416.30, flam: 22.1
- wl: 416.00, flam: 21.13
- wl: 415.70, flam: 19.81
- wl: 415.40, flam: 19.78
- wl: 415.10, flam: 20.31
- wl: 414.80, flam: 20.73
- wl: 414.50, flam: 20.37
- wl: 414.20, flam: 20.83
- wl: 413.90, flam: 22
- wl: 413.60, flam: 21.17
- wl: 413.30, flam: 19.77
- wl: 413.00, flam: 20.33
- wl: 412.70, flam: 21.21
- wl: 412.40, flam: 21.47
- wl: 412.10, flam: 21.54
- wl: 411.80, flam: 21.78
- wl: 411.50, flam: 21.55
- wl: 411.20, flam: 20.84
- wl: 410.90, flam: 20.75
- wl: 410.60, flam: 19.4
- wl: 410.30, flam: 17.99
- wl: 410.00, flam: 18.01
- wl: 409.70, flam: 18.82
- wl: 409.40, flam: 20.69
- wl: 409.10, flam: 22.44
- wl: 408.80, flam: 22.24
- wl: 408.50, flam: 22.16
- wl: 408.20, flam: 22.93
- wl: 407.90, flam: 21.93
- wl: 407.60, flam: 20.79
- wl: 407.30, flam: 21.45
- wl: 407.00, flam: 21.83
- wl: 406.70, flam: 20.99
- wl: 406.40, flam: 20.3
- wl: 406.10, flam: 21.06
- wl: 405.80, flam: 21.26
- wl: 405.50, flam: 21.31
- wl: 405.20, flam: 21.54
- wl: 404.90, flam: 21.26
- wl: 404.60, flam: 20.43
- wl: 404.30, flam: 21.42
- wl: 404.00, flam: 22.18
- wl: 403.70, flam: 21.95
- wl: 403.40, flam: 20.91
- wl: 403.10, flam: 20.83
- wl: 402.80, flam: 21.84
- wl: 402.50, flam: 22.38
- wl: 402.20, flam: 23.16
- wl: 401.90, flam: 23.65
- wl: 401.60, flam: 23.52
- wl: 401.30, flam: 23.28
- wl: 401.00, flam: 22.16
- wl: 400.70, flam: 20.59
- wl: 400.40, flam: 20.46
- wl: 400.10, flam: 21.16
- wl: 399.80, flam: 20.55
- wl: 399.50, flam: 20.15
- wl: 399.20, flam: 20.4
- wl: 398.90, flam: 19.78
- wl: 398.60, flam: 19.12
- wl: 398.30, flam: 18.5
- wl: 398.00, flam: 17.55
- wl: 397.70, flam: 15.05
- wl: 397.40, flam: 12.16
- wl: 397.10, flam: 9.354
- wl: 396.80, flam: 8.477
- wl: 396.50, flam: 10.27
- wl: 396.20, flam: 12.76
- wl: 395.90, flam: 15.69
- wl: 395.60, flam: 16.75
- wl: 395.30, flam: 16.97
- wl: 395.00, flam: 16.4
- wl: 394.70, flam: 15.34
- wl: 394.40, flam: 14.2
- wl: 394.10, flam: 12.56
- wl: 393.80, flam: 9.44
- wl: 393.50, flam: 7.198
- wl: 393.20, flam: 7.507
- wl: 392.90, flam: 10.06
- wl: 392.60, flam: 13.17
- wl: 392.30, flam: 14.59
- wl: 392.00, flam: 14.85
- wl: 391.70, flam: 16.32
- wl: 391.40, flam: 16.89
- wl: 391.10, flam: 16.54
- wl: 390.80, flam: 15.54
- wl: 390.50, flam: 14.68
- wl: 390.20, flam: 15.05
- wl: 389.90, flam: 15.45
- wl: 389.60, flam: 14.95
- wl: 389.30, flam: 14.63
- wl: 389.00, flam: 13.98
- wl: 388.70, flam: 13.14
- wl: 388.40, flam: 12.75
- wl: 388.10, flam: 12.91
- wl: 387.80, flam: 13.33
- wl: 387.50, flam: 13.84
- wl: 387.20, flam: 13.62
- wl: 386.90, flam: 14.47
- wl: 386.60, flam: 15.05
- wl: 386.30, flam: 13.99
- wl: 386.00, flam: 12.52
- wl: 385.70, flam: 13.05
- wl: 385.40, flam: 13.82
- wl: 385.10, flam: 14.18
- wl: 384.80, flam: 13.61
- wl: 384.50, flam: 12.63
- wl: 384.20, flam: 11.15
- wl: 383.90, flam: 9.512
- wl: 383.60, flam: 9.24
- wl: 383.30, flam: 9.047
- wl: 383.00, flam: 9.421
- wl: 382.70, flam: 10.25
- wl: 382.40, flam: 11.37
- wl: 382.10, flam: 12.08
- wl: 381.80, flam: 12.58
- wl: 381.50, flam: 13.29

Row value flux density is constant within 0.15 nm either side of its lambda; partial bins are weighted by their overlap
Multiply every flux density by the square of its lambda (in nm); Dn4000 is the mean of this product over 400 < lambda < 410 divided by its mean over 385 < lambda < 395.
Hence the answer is 1.7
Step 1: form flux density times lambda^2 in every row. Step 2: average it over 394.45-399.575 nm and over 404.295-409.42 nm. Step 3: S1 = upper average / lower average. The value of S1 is 1.5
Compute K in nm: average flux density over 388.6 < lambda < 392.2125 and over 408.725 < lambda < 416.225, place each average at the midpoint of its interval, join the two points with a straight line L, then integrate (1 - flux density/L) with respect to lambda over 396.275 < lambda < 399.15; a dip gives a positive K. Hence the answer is 0.40 nm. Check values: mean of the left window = 15.2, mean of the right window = 20.6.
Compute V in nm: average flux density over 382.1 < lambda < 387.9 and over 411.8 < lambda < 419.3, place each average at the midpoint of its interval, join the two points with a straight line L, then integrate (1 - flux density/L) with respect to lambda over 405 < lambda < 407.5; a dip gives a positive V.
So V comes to -0.42 nm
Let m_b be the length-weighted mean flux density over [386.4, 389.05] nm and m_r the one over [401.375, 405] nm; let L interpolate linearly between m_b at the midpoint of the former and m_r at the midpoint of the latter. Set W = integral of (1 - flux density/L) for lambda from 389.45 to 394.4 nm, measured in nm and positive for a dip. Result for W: 0.73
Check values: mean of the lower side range 13.7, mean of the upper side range 22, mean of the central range 13.4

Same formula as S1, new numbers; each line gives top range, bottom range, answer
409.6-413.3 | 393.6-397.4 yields 1.68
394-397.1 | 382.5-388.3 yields 1.17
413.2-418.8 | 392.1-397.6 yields 1.83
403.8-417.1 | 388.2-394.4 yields 1.71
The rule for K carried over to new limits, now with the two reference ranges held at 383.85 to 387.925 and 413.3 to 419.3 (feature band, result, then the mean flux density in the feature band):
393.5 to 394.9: 0.27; 12.4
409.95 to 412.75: -0.15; 20.5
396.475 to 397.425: 0.37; 9.76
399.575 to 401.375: -0.47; 21.2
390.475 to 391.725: -0.13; 16.1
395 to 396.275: -0.01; 15.8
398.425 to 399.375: -0.19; 19.7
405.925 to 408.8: -0.48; 21.5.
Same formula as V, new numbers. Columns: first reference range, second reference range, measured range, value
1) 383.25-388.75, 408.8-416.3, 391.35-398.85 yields 0.87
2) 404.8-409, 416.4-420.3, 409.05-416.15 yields 0.17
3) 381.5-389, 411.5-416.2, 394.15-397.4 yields 0.41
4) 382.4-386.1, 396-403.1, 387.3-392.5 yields -0.19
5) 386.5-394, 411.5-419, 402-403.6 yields -0.44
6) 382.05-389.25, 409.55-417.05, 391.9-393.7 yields 0.43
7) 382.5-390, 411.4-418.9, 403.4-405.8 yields -0.48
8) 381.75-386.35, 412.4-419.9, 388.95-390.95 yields -0.24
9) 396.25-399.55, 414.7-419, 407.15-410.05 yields -0.49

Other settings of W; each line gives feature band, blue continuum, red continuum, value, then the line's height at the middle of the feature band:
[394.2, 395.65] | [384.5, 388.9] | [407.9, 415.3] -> 0.02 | 16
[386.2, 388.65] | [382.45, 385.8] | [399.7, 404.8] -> -0.08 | 13.3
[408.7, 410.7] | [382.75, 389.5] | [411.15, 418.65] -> -0.07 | 19.3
